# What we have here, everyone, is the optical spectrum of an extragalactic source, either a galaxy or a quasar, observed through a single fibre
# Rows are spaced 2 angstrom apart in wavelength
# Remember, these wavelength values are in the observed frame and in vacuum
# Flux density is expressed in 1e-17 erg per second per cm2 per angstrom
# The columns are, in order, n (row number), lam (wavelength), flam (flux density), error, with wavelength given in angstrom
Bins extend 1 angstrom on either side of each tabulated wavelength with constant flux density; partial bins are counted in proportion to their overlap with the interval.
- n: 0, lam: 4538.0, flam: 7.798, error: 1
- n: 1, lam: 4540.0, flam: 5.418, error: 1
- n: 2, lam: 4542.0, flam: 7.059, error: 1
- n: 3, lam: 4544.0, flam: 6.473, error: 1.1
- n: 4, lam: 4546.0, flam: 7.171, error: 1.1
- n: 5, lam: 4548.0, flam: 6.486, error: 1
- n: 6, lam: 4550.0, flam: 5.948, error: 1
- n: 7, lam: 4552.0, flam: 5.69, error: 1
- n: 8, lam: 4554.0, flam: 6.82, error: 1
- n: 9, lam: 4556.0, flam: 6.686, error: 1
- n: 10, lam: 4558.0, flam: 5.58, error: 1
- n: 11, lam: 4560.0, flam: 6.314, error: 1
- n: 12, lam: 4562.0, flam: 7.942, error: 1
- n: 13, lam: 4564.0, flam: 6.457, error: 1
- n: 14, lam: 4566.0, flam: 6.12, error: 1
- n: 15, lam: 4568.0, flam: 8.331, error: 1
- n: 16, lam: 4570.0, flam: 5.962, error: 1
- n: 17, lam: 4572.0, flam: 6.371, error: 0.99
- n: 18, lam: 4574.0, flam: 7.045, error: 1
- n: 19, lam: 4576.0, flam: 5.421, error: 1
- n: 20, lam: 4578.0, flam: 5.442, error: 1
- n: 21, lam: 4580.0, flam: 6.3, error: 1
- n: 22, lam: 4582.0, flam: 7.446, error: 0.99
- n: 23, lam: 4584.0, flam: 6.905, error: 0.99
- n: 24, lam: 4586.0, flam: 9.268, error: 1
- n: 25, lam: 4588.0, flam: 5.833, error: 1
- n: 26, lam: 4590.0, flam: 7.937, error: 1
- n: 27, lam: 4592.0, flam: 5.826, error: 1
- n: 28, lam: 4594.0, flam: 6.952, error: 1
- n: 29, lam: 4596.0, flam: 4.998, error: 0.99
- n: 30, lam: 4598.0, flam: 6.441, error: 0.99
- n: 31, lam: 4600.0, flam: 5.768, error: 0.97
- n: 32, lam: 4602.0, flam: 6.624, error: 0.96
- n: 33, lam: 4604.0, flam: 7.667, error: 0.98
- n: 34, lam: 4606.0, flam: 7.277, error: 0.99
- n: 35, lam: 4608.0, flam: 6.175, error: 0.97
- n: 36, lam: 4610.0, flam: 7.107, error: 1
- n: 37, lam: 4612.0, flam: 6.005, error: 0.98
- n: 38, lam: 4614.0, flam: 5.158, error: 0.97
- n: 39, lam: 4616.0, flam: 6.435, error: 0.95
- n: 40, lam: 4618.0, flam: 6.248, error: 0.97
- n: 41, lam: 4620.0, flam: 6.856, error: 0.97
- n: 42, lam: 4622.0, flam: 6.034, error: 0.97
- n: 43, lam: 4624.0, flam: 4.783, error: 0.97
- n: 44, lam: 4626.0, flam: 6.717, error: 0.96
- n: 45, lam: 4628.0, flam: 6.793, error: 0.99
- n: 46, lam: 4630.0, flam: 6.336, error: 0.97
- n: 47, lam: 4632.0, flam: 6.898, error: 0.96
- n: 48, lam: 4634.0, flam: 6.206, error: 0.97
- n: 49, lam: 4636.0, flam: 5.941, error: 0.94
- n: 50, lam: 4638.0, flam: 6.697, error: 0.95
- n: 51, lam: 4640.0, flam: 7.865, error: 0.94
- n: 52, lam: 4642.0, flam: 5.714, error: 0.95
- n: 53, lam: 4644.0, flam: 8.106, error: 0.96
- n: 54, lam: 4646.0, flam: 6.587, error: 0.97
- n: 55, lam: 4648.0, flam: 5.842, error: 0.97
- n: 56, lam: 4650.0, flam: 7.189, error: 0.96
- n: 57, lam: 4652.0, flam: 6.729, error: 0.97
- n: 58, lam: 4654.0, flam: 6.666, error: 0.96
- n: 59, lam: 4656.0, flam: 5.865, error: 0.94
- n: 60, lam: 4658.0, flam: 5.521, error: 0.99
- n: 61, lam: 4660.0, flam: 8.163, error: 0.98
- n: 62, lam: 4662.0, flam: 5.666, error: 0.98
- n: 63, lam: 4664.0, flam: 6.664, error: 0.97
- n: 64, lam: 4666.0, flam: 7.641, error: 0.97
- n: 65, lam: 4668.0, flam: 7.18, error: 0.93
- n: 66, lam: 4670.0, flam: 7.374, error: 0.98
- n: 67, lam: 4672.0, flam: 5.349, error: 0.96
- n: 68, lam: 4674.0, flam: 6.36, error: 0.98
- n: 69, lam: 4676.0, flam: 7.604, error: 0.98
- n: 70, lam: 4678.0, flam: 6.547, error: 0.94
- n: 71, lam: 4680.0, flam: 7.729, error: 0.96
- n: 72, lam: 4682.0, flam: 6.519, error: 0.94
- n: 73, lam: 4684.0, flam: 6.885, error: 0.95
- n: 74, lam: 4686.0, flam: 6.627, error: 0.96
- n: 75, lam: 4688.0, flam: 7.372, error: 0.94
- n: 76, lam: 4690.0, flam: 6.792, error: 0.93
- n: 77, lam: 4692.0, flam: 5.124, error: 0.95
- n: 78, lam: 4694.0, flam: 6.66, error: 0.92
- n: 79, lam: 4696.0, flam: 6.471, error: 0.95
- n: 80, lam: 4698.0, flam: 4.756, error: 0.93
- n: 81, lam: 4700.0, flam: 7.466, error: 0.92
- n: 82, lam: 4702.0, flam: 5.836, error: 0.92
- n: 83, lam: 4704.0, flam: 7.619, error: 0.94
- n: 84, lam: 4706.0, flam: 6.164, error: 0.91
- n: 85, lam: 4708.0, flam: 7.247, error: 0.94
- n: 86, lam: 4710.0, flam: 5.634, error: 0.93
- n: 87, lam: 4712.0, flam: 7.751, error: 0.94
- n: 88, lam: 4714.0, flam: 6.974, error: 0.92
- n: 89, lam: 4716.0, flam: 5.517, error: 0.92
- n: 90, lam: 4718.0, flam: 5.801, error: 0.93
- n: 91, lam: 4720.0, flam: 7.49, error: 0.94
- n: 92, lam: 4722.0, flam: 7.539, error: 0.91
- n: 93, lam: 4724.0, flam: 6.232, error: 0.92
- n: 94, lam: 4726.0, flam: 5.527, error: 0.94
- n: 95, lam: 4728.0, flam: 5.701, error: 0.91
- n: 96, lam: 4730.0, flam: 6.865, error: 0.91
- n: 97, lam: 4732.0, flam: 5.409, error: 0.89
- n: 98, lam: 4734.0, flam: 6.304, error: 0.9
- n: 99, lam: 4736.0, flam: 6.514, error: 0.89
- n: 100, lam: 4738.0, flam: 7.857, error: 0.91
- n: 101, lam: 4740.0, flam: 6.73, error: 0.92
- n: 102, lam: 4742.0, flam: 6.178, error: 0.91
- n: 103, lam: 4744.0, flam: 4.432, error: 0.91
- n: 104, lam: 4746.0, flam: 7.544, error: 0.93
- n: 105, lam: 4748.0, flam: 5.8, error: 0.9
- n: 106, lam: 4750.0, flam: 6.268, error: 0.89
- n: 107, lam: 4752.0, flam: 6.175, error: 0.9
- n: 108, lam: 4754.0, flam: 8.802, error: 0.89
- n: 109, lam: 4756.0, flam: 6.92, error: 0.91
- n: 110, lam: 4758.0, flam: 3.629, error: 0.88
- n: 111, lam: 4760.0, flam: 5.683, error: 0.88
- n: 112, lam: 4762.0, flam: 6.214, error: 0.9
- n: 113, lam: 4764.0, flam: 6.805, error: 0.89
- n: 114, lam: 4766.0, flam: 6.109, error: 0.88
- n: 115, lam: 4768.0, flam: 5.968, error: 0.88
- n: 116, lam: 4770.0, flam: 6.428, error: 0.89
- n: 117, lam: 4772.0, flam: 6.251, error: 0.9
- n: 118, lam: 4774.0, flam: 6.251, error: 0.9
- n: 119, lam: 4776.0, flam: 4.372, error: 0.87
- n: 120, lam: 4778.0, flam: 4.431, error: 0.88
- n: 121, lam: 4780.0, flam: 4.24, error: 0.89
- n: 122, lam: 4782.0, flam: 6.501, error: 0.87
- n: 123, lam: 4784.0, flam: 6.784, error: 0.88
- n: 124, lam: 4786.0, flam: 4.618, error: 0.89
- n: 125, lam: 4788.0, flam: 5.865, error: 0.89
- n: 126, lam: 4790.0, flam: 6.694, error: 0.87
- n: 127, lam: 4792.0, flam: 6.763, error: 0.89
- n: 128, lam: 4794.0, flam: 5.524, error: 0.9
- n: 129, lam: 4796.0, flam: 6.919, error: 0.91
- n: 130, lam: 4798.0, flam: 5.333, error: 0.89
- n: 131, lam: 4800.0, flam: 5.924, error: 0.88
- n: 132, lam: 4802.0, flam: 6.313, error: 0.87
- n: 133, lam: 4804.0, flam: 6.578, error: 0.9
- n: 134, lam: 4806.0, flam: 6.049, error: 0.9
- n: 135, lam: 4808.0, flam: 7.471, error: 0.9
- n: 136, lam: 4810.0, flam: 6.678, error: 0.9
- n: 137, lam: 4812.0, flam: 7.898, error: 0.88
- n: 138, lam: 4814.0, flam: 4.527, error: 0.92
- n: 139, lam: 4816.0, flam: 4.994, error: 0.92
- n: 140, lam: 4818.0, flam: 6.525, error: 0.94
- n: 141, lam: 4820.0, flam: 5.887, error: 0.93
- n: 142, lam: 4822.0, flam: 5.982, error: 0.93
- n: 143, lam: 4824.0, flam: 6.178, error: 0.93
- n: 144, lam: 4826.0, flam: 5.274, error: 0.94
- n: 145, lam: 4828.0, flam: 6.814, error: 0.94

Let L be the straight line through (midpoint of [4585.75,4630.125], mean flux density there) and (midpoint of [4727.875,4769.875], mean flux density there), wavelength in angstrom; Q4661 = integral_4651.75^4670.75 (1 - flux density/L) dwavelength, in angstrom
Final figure -1.0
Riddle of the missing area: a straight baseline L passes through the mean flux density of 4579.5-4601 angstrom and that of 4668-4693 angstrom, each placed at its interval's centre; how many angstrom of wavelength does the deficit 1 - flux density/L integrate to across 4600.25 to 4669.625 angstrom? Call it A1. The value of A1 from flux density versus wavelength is 1.45 angstrom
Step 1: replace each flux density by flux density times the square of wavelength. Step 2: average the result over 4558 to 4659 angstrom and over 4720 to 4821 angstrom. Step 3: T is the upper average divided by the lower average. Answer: 1.0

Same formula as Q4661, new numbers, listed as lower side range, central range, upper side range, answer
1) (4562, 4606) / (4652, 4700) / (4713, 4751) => -1.02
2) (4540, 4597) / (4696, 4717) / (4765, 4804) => -1.25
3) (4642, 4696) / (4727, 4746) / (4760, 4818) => 0.08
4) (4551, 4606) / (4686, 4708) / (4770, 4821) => -0.72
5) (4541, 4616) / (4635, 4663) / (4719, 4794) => -0.91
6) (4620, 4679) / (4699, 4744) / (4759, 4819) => -1.53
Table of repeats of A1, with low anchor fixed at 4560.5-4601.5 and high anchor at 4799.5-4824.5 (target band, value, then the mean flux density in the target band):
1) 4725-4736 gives 0.63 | 6.01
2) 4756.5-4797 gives 3.10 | 5.82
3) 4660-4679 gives -0.89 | 6.79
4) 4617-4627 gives 0.66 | 6.13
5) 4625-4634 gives -0.11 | 6.63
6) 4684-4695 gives -0.17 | 6.55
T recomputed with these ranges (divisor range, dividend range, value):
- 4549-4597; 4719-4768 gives 1.04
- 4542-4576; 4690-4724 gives 1.06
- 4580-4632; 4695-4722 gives 1.05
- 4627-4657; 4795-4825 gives 1.01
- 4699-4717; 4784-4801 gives 0.93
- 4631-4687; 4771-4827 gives 0.94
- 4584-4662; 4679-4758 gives 1.03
